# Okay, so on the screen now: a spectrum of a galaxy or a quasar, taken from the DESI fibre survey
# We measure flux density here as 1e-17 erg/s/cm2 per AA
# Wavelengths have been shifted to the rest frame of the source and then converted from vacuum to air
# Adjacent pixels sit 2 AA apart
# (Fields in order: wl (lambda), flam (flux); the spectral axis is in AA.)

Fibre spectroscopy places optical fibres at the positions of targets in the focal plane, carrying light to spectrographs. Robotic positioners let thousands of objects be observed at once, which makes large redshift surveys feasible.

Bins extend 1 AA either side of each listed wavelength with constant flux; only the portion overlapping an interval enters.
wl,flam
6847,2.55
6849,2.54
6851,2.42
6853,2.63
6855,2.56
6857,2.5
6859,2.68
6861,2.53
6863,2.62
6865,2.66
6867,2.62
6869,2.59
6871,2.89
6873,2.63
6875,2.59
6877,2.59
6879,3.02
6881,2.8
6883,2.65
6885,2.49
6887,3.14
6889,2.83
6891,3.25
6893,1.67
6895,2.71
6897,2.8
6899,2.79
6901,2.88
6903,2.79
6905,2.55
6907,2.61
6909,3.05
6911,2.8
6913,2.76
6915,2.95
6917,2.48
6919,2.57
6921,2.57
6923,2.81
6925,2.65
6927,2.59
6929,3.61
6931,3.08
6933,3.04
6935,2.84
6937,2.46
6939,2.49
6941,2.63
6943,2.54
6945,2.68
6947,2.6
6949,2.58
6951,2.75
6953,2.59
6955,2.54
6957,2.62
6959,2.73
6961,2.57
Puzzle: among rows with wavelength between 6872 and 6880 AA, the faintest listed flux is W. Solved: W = 2.59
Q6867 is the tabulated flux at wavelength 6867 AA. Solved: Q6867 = 2.62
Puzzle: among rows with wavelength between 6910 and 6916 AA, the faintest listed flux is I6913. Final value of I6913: 2.76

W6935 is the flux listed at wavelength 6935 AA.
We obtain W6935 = 2.84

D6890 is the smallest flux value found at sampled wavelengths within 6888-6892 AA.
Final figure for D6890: 2.83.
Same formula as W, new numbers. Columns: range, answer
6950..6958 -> 2.54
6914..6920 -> 2.48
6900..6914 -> 2.55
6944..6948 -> 2.6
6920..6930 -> 2.57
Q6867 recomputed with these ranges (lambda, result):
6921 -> 2.57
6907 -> 2.61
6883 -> 2.65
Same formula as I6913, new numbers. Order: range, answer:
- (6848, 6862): 2.42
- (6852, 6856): 2.56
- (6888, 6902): 1.67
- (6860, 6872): 2.53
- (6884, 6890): 2.49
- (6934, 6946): 2.46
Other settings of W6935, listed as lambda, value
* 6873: 2.63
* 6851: 2.42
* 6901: 2.88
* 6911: 2.8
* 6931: 3.08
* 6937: 2.46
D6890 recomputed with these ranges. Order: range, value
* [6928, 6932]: 3.08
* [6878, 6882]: 2.8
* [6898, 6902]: 2.79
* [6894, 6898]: 2.71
